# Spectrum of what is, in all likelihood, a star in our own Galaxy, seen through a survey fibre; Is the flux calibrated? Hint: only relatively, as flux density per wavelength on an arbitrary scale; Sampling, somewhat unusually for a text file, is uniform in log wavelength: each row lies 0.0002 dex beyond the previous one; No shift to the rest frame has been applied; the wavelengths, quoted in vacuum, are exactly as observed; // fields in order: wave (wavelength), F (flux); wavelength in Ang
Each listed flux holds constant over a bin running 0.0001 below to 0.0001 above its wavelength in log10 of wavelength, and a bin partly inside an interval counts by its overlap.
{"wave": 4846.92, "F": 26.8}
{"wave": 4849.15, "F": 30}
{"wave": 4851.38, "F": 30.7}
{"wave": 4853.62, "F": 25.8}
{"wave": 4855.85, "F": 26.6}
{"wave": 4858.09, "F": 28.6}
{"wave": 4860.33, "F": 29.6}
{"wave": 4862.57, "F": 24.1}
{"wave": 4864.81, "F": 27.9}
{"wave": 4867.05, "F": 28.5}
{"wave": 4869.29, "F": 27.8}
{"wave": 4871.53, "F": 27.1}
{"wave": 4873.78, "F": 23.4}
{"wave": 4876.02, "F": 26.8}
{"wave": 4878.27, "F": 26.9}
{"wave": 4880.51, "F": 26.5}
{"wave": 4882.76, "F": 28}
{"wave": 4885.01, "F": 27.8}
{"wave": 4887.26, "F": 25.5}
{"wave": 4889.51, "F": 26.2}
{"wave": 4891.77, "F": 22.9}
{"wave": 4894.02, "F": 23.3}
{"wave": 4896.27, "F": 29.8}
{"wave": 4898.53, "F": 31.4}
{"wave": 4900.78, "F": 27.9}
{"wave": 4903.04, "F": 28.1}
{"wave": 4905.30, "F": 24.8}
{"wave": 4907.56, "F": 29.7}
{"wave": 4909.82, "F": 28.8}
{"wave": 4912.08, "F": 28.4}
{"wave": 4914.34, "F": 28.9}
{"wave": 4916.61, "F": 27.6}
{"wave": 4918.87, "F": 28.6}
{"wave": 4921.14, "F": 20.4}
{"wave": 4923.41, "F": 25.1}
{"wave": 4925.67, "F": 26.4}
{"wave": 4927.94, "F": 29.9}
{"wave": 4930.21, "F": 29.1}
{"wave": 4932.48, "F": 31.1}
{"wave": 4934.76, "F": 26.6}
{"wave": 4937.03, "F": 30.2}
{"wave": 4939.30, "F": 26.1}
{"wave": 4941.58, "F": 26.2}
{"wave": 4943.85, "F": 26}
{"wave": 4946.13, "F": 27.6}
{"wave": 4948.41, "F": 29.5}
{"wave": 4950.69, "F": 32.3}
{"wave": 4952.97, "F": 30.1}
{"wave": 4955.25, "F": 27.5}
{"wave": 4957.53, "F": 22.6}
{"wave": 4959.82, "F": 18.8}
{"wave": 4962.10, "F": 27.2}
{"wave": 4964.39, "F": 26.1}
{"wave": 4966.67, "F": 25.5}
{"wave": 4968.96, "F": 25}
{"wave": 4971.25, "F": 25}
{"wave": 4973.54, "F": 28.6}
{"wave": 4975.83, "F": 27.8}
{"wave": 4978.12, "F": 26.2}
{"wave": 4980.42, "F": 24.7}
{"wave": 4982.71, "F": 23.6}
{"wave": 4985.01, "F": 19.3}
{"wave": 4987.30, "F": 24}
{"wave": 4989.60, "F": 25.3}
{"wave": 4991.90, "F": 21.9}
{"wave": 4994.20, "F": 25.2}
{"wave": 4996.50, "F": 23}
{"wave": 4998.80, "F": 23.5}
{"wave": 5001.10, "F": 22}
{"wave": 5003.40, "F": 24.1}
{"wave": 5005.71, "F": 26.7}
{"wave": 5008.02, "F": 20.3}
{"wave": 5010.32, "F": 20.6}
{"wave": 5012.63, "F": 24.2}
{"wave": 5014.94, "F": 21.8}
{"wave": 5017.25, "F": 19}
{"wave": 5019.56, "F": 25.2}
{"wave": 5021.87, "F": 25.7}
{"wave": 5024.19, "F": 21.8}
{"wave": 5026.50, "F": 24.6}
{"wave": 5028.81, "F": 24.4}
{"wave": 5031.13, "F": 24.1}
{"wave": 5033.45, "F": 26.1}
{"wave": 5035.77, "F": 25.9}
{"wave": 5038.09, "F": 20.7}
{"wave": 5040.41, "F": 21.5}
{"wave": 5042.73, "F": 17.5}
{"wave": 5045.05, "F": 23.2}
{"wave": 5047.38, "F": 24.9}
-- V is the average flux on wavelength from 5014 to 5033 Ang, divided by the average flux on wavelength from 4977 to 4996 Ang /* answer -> 0.99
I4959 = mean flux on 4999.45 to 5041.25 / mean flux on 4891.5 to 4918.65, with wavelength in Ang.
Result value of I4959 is 0.84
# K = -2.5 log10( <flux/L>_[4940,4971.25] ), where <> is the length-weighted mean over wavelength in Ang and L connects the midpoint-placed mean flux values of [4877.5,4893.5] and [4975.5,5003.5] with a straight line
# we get -0.08 mag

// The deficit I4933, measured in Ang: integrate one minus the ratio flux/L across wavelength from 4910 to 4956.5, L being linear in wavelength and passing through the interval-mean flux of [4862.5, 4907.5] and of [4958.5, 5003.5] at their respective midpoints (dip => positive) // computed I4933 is -4.2 Ang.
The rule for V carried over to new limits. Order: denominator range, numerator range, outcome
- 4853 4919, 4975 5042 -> 0.86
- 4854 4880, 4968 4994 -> 0.91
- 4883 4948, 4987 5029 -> 0.85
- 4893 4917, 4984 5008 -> 0.83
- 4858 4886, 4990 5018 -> 0.84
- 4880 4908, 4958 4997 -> 0.91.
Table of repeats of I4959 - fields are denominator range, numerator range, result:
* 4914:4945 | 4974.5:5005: 0.88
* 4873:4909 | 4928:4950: 1.05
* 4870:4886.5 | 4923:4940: 1.06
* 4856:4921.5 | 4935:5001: 0.94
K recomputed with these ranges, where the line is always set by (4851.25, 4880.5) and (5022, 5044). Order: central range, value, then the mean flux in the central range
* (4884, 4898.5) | 0.01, 26.3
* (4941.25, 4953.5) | -0.14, 28.7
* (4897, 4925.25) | -0.06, 27.5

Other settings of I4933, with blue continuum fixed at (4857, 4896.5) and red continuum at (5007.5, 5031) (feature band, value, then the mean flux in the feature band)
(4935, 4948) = -1.2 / 27.3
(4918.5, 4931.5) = -0.6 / 26.5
